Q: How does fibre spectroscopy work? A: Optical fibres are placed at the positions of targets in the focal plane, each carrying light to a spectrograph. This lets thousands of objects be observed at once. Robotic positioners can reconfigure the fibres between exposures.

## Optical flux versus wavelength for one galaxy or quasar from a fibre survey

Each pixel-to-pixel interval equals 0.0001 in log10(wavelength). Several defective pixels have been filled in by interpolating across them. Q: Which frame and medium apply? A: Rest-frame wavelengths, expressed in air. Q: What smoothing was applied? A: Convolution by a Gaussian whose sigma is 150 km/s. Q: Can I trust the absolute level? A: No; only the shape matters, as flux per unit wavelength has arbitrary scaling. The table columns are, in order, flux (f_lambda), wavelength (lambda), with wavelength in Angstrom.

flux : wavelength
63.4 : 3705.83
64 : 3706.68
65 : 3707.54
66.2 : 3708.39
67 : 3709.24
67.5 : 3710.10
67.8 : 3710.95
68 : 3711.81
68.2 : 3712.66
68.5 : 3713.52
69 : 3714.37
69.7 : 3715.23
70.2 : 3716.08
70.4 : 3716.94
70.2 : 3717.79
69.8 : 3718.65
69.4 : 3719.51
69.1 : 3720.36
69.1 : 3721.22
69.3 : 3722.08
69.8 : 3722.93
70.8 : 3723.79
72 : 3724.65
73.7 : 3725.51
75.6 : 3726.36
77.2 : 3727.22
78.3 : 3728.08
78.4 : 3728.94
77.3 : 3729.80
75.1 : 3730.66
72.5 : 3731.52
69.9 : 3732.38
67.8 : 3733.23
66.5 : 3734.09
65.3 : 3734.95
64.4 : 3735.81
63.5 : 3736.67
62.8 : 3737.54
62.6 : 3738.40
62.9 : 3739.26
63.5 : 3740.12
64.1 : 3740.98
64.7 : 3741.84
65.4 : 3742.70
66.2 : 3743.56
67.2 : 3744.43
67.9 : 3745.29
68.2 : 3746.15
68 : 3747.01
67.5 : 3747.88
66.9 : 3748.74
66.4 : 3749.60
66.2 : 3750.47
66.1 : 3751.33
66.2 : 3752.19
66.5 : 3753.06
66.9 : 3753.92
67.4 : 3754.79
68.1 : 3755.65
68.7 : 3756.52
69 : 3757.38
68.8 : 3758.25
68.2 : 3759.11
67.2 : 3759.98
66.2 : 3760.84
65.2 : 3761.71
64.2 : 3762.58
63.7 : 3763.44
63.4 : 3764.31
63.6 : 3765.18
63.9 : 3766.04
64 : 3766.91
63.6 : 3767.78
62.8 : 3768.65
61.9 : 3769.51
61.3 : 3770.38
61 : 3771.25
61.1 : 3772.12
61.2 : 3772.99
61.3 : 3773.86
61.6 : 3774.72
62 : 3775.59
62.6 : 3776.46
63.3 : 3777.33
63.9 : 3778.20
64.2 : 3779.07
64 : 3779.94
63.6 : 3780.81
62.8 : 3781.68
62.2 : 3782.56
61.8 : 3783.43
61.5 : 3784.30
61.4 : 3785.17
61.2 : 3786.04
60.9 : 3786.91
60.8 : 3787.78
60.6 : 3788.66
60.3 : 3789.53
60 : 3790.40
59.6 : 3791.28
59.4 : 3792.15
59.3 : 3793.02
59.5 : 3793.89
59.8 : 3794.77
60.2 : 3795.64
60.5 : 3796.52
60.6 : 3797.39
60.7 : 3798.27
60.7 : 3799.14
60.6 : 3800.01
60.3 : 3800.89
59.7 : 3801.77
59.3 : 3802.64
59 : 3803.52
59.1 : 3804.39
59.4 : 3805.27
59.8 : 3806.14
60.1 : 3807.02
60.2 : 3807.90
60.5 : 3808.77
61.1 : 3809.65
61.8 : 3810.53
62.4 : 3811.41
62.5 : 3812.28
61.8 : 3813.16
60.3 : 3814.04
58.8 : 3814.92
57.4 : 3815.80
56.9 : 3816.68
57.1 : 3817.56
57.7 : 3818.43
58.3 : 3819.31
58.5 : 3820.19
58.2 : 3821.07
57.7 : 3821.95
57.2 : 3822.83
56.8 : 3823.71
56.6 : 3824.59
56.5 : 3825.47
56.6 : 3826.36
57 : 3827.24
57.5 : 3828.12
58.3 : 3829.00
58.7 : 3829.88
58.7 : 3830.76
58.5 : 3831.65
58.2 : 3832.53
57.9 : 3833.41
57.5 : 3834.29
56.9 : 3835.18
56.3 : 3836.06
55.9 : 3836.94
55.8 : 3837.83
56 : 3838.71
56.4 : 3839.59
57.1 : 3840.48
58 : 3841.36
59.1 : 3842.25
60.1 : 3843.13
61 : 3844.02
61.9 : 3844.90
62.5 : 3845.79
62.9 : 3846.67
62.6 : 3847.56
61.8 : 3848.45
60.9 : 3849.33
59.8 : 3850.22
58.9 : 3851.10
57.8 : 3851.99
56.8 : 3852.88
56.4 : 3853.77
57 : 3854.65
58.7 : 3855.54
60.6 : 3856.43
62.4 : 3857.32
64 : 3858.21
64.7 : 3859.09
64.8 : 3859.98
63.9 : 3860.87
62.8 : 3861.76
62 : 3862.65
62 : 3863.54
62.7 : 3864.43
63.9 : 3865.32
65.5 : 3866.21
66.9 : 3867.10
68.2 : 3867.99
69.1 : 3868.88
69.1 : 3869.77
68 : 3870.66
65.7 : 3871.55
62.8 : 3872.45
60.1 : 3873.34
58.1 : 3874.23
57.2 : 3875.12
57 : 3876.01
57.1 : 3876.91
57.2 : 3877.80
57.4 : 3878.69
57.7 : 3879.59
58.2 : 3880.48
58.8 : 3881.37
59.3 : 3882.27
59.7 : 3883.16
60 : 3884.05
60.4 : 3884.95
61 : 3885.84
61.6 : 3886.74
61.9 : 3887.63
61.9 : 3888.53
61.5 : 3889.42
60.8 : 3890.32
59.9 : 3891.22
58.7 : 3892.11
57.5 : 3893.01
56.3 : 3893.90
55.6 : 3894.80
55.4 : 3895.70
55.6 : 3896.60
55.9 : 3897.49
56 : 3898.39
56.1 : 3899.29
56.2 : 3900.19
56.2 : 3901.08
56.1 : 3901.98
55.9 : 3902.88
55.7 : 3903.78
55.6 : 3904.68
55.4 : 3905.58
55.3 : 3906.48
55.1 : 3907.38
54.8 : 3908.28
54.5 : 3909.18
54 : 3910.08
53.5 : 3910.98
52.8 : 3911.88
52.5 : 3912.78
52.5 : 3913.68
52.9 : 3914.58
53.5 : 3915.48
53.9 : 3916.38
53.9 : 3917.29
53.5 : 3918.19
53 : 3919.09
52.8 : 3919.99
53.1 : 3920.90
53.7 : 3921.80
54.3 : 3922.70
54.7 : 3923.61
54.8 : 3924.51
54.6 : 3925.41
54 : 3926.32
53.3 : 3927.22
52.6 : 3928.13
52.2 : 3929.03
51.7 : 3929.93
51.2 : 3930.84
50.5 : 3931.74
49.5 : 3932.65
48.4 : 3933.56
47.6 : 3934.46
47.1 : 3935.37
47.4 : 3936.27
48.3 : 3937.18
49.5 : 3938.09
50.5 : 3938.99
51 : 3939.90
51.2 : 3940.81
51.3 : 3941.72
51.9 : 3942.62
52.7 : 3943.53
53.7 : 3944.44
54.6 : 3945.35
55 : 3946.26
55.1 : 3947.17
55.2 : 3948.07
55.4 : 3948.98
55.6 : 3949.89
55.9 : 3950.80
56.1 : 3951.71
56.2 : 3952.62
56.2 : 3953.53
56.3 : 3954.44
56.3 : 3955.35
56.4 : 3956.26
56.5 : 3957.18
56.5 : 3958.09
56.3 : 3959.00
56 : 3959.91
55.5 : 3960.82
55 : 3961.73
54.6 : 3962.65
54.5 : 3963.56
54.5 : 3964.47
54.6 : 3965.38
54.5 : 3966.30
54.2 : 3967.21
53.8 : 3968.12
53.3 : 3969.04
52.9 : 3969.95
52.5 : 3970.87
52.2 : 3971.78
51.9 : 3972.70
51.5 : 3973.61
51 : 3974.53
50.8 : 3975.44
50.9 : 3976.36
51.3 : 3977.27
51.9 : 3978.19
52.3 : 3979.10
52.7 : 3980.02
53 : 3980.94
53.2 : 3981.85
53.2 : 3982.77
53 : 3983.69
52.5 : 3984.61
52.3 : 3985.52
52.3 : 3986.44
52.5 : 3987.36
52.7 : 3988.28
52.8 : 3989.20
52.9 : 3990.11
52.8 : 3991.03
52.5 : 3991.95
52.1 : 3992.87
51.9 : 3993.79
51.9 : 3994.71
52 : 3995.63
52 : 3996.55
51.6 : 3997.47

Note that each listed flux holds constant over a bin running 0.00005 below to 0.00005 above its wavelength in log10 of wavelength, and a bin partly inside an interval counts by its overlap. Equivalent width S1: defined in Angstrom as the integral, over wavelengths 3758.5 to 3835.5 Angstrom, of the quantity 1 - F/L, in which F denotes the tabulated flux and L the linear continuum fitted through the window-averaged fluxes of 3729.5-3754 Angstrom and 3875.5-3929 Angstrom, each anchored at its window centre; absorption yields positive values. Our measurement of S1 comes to 3.1 Angstrom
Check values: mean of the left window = 66.8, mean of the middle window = 60.6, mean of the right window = 56.1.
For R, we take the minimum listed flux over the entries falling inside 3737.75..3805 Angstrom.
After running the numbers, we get 59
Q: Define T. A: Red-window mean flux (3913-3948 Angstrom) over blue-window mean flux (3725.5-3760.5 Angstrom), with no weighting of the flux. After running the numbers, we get 0.8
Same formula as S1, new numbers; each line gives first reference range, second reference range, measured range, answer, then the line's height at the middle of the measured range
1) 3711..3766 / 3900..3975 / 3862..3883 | -1.3 Angstrom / 58.3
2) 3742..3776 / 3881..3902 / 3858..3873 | -1.3 Angstrom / 59.8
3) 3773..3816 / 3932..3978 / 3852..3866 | -0.9 Angstrom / 57.8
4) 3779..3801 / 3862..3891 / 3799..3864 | 2.0 Angstrom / 61.3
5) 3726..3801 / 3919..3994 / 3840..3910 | -2.2 Angstrom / 58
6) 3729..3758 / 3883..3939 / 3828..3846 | 0.6 Angstrom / 60.2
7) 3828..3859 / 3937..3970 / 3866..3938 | 0.2 Angstrom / 56.5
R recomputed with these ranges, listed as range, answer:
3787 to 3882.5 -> 55.8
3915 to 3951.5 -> 47.1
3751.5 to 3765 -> 63.4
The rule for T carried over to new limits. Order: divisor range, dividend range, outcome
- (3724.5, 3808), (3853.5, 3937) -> 0.89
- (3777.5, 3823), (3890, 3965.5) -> 0.90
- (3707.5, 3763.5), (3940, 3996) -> 0.78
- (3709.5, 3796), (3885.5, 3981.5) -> 0.82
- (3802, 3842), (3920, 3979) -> 0.91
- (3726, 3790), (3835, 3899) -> 0.92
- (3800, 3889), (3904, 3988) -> 0.89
